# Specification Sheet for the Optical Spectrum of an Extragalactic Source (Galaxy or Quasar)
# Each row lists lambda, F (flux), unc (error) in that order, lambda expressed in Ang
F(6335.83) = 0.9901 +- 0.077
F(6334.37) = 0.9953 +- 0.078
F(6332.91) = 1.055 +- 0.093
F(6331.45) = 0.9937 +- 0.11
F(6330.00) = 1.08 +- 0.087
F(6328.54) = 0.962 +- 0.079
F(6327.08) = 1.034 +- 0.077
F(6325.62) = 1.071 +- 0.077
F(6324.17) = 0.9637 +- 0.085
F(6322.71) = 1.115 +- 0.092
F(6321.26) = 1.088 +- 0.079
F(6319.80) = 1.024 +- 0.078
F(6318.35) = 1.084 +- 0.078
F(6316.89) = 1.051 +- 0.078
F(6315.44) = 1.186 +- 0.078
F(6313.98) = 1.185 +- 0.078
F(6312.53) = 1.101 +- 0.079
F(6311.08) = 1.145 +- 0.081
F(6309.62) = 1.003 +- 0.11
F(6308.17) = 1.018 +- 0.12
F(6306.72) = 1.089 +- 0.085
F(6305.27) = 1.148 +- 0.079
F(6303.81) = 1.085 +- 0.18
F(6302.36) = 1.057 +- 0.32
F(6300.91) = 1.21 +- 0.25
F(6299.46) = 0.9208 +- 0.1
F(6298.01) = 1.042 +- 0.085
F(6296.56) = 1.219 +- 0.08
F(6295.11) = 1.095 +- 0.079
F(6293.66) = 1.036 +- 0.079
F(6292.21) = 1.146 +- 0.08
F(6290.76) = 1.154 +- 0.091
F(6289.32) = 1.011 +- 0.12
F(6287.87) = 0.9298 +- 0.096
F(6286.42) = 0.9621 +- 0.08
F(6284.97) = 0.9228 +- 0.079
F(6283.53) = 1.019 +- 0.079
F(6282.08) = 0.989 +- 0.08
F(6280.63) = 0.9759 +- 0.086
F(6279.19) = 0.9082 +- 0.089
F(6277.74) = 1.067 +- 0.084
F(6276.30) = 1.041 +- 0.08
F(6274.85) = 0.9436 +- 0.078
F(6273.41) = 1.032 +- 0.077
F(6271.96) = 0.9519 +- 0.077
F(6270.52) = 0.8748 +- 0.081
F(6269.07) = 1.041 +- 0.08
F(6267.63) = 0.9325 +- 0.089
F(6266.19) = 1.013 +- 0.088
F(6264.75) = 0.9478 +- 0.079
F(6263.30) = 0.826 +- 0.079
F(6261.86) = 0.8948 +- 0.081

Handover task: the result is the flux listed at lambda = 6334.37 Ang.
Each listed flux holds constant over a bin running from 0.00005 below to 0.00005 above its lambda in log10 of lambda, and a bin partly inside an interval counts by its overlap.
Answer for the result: 0.9953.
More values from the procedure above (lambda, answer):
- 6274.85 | 0.9436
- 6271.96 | 0.9519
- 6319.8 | 1.024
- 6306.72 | 1.089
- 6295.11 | 1.095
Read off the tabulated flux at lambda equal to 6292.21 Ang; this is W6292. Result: 1.146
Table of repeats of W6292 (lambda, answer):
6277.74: 1.067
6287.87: 0.9298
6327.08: 1.034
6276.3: 1.041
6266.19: 1.013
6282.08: 0.989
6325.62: 1.071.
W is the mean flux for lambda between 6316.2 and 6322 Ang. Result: 1.06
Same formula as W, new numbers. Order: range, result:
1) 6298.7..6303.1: 1.06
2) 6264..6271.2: 0.961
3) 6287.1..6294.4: 1.06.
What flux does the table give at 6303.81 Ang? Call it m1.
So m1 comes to 1.085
